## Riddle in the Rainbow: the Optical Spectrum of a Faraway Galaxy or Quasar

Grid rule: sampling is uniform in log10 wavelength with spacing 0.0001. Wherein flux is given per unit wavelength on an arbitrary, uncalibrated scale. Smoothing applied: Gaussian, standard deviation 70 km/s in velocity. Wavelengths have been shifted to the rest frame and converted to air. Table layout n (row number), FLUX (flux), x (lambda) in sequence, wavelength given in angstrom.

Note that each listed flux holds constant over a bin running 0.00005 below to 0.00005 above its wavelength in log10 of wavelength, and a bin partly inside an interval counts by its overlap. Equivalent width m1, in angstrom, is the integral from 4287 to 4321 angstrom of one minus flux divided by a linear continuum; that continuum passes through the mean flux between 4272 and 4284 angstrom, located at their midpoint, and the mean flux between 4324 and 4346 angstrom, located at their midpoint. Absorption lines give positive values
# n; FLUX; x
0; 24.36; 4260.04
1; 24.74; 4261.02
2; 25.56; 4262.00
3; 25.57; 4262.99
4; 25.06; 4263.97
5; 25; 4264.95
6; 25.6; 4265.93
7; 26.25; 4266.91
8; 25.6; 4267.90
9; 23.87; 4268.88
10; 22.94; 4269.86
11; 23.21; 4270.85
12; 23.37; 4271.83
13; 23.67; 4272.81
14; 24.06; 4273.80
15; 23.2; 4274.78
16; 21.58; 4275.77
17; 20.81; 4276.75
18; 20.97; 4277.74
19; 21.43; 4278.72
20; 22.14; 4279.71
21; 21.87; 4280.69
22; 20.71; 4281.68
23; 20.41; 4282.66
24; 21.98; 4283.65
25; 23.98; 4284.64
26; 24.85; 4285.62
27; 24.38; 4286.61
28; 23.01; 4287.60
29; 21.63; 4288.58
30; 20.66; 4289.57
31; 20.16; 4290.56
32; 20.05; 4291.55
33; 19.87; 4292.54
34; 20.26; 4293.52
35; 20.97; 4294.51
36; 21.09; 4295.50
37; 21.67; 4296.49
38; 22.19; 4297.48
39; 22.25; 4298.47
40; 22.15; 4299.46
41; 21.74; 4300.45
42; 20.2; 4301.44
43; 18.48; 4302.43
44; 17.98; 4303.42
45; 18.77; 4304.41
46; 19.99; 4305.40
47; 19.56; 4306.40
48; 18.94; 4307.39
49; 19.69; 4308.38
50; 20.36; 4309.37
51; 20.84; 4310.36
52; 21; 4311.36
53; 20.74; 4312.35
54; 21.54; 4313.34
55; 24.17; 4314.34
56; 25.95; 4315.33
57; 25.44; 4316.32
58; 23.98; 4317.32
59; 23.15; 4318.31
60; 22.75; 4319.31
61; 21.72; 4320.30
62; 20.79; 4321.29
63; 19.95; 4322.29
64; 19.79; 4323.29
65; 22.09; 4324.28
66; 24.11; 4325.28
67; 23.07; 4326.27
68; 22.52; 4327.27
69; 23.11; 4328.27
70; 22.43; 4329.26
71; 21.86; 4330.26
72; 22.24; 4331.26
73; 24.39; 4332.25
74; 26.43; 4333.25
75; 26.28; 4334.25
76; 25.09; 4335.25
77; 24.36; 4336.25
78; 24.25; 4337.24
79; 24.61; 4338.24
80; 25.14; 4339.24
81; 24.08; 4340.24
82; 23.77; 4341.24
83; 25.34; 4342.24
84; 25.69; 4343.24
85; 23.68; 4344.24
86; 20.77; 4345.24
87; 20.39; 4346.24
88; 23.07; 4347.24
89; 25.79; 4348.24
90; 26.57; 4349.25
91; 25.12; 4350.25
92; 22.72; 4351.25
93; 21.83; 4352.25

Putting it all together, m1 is 2.3 angstrom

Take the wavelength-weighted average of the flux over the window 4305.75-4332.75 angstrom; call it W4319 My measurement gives 22.1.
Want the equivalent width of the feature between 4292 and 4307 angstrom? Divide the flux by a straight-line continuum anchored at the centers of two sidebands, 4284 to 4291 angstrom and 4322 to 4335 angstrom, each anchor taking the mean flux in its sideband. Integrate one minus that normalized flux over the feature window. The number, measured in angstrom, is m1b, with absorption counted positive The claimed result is 1.52 angstrom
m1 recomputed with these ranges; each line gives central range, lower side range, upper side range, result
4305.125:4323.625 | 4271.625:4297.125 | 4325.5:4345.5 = 1.2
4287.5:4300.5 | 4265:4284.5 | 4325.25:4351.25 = 1.1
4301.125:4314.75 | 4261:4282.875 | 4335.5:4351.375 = 2.1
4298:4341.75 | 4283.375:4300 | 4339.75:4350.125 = 1.2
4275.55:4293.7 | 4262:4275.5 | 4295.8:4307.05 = 0.7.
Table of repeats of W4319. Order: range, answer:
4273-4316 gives 21.4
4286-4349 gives 22.3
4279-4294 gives 21.7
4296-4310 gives 20.3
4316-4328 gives 22.4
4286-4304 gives 21.1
